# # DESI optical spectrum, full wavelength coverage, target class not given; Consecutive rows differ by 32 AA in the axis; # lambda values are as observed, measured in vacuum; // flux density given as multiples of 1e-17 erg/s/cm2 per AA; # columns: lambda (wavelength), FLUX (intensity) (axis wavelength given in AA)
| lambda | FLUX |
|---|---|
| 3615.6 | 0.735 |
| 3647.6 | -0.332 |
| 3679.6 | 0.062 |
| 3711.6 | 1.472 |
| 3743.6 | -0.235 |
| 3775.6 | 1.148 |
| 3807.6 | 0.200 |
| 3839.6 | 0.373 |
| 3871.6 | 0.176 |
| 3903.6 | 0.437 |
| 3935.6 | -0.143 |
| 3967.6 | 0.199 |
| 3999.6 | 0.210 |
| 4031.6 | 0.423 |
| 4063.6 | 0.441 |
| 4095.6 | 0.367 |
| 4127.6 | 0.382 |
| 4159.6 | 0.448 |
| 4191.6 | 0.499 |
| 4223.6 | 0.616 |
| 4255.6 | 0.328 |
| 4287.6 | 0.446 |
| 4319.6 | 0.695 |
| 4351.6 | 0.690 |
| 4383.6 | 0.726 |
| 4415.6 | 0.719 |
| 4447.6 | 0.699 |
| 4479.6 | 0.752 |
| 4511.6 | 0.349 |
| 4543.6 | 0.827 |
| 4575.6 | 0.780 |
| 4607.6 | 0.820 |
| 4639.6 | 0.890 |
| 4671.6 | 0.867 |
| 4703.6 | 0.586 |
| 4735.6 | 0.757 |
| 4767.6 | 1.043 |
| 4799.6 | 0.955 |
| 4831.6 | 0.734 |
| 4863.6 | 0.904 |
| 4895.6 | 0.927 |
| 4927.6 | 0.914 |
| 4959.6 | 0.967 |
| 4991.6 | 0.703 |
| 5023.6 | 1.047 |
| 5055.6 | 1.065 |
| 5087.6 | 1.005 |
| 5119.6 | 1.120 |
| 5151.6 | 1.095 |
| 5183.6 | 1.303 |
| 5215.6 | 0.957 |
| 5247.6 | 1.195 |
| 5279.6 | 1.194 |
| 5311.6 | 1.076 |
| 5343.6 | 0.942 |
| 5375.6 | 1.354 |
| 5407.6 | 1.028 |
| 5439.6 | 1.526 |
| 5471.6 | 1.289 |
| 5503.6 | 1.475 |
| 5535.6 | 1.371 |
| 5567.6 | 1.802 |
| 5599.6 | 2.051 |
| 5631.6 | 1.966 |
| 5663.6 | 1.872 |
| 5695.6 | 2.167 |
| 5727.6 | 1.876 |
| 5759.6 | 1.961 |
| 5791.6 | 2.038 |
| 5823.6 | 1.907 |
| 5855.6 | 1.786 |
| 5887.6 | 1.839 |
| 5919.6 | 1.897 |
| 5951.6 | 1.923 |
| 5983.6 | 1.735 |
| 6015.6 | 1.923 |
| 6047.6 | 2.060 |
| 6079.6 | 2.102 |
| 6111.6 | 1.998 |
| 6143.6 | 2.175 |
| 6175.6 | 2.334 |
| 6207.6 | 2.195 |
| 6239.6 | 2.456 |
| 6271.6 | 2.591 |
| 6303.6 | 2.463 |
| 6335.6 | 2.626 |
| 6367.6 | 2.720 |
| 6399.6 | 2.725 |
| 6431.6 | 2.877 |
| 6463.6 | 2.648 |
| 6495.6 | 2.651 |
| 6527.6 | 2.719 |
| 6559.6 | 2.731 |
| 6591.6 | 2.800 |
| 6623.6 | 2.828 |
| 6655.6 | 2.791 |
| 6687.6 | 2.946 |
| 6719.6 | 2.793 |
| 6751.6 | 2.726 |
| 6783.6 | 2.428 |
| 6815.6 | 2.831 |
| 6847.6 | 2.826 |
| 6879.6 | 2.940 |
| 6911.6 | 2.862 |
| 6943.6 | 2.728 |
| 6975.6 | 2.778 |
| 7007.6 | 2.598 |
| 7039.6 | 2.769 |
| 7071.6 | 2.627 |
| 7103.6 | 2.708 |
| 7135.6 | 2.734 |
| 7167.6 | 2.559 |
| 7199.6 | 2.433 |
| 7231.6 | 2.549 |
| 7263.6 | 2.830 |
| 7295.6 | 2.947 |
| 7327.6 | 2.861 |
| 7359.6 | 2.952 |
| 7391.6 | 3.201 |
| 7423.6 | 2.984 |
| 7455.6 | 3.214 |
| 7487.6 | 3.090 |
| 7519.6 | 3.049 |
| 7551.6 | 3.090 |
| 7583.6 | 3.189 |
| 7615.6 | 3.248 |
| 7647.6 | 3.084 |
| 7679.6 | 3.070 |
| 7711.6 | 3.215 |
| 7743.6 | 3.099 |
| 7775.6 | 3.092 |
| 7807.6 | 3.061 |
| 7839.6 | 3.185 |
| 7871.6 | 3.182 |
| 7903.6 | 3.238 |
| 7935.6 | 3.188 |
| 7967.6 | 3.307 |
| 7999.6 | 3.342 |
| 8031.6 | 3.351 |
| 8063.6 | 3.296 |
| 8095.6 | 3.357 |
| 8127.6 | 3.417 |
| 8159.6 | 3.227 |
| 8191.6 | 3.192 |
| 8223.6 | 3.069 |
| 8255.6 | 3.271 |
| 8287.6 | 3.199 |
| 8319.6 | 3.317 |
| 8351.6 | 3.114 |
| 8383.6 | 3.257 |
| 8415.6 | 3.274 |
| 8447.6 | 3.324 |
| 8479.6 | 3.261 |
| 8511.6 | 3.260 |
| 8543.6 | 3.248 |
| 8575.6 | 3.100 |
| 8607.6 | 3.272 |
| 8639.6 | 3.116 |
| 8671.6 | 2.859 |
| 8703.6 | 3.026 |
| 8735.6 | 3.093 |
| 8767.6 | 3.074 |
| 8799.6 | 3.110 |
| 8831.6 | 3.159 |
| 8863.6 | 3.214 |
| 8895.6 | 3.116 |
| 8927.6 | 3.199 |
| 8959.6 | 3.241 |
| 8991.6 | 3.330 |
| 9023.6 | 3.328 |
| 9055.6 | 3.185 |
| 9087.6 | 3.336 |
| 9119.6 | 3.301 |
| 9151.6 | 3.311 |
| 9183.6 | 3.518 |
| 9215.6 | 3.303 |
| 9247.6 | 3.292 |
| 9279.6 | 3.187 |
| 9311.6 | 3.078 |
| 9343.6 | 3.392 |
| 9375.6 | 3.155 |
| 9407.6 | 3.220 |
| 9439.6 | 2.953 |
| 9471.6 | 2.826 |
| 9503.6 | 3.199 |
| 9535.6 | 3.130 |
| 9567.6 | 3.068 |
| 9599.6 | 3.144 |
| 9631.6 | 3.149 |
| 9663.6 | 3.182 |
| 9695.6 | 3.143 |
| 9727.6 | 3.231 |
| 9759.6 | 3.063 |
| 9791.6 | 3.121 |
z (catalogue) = 0.393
